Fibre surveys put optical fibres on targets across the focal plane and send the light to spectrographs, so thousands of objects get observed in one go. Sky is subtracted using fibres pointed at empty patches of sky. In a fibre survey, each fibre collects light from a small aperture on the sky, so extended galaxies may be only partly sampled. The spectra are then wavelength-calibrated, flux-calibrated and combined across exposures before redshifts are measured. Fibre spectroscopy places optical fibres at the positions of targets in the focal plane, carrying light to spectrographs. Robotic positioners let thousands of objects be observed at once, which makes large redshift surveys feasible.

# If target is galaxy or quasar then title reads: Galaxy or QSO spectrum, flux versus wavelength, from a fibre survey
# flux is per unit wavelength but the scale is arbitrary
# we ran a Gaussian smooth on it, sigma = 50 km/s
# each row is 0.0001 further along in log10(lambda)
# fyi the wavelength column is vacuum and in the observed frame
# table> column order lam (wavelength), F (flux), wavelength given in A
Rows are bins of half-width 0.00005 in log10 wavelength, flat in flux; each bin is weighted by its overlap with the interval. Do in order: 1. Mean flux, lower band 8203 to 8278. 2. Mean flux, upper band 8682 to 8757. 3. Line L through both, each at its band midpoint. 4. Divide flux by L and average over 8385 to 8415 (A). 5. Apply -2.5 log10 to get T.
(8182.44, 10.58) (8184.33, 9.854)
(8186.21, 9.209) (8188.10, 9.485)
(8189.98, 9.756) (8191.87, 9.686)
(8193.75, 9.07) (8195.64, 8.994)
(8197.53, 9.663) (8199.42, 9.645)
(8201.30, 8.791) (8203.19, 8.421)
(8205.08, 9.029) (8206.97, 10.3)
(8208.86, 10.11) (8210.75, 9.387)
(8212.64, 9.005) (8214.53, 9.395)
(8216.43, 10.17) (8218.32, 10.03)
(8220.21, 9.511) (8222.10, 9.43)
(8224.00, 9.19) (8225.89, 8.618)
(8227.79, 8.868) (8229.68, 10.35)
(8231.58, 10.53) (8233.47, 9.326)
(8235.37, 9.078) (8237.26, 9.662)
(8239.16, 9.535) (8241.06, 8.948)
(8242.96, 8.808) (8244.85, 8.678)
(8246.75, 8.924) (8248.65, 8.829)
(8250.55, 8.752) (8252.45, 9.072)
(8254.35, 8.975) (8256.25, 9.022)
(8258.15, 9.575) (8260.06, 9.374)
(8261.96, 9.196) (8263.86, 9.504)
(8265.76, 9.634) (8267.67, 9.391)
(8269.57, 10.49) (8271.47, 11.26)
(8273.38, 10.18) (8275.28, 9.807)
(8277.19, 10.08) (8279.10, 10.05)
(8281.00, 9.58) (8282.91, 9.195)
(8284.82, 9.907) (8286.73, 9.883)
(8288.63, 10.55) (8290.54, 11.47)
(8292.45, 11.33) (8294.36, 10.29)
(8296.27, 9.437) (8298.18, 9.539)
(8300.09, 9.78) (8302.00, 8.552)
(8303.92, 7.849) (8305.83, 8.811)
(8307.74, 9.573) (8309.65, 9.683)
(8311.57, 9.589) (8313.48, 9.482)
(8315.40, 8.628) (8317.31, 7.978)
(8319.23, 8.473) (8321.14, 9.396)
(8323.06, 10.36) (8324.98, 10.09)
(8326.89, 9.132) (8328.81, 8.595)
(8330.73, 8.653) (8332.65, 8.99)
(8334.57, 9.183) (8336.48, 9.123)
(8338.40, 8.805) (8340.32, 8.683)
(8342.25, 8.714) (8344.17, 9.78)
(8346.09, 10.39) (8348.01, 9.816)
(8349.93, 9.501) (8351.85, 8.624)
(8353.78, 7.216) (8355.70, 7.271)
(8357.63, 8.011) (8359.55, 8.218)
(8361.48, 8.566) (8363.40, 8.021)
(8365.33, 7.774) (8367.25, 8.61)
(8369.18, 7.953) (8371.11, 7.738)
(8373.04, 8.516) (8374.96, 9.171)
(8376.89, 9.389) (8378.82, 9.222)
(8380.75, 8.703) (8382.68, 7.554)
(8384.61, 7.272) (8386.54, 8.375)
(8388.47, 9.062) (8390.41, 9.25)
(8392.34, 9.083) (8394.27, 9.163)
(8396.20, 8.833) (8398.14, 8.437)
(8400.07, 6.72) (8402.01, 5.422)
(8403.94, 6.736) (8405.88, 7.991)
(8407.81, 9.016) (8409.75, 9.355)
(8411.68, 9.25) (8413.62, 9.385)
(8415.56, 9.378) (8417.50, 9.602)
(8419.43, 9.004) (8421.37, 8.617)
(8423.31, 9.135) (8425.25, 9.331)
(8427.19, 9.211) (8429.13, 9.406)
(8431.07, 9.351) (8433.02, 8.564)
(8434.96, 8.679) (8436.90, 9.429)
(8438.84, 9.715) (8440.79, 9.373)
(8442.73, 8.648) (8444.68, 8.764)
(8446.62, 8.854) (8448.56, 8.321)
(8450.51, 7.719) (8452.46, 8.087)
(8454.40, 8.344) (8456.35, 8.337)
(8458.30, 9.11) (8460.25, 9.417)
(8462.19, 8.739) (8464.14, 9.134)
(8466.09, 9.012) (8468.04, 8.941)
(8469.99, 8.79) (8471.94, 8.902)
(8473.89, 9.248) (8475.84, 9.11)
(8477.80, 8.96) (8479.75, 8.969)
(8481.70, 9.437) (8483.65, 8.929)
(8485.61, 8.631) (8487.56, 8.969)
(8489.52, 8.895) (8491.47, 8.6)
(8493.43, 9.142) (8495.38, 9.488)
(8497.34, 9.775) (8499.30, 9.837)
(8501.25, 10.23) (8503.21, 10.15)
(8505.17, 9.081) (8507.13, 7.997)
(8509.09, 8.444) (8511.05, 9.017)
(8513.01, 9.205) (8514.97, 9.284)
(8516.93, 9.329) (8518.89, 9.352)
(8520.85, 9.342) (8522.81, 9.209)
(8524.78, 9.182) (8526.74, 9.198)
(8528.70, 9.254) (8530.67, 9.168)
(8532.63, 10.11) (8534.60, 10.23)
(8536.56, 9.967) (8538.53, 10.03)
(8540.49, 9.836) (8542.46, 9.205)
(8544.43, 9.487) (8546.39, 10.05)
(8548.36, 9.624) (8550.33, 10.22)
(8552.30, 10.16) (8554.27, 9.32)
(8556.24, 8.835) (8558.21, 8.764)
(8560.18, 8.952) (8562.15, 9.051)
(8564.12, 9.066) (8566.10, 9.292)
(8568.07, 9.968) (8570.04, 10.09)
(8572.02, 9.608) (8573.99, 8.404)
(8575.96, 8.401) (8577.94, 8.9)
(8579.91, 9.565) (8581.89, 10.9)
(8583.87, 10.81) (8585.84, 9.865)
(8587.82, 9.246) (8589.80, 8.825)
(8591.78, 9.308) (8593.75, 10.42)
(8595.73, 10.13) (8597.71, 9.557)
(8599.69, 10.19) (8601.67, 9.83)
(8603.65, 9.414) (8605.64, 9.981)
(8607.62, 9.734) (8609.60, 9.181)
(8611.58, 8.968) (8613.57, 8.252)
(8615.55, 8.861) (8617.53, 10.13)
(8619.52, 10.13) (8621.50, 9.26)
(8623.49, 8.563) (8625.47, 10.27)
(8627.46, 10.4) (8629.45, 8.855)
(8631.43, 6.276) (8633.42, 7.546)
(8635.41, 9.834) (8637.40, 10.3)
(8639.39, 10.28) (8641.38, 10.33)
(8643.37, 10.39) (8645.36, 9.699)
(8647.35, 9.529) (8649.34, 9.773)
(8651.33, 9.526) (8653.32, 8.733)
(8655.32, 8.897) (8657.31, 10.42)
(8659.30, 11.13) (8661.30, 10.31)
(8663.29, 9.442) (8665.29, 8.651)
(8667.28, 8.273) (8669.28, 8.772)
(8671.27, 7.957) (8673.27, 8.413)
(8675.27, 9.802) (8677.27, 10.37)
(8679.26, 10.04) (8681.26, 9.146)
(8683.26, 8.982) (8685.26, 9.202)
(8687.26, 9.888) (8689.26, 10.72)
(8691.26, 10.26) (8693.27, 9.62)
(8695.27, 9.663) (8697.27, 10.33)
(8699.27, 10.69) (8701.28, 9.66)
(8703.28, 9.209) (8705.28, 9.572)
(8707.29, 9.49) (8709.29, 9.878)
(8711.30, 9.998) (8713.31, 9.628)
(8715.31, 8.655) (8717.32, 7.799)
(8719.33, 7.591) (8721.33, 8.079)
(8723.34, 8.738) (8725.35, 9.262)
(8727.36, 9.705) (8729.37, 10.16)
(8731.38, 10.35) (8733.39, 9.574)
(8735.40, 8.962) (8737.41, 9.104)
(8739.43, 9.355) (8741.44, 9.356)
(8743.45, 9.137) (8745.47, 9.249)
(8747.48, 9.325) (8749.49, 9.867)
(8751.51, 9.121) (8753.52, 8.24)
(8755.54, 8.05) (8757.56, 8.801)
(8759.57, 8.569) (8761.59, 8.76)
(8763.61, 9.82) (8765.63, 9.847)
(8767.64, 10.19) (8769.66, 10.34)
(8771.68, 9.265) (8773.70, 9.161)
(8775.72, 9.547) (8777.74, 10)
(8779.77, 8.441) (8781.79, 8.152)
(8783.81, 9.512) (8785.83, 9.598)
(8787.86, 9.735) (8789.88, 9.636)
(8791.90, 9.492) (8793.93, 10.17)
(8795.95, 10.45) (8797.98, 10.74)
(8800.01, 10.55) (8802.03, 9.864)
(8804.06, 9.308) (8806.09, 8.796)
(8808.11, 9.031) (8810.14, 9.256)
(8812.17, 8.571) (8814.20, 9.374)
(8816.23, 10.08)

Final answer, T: 0.126 mag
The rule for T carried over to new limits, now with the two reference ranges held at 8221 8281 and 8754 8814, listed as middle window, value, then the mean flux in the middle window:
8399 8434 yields 0.10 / 8.64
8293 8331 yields 0.03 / 9.23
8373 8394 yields 0.09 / 8.72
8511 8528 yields 0.02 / 9.25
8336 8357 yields 0.07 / 8.88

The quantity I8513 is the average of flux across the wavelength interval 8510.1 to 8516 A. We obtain 9.17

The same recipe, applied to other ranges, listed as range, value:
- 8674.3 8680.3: 10.1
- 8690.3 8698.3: 9.97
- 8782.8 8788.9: 9.62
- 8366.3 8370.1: 8.28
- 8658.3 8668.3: 9.56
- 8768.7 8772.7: 9.79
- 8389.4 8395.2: 9.16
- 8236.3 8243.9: 9.24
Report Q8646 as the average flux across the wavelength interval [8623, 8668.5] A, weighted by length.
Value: 9.46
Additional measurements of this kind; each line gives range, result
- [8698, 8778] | 9.3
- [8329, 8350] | 9.21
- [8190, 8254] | 9.33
